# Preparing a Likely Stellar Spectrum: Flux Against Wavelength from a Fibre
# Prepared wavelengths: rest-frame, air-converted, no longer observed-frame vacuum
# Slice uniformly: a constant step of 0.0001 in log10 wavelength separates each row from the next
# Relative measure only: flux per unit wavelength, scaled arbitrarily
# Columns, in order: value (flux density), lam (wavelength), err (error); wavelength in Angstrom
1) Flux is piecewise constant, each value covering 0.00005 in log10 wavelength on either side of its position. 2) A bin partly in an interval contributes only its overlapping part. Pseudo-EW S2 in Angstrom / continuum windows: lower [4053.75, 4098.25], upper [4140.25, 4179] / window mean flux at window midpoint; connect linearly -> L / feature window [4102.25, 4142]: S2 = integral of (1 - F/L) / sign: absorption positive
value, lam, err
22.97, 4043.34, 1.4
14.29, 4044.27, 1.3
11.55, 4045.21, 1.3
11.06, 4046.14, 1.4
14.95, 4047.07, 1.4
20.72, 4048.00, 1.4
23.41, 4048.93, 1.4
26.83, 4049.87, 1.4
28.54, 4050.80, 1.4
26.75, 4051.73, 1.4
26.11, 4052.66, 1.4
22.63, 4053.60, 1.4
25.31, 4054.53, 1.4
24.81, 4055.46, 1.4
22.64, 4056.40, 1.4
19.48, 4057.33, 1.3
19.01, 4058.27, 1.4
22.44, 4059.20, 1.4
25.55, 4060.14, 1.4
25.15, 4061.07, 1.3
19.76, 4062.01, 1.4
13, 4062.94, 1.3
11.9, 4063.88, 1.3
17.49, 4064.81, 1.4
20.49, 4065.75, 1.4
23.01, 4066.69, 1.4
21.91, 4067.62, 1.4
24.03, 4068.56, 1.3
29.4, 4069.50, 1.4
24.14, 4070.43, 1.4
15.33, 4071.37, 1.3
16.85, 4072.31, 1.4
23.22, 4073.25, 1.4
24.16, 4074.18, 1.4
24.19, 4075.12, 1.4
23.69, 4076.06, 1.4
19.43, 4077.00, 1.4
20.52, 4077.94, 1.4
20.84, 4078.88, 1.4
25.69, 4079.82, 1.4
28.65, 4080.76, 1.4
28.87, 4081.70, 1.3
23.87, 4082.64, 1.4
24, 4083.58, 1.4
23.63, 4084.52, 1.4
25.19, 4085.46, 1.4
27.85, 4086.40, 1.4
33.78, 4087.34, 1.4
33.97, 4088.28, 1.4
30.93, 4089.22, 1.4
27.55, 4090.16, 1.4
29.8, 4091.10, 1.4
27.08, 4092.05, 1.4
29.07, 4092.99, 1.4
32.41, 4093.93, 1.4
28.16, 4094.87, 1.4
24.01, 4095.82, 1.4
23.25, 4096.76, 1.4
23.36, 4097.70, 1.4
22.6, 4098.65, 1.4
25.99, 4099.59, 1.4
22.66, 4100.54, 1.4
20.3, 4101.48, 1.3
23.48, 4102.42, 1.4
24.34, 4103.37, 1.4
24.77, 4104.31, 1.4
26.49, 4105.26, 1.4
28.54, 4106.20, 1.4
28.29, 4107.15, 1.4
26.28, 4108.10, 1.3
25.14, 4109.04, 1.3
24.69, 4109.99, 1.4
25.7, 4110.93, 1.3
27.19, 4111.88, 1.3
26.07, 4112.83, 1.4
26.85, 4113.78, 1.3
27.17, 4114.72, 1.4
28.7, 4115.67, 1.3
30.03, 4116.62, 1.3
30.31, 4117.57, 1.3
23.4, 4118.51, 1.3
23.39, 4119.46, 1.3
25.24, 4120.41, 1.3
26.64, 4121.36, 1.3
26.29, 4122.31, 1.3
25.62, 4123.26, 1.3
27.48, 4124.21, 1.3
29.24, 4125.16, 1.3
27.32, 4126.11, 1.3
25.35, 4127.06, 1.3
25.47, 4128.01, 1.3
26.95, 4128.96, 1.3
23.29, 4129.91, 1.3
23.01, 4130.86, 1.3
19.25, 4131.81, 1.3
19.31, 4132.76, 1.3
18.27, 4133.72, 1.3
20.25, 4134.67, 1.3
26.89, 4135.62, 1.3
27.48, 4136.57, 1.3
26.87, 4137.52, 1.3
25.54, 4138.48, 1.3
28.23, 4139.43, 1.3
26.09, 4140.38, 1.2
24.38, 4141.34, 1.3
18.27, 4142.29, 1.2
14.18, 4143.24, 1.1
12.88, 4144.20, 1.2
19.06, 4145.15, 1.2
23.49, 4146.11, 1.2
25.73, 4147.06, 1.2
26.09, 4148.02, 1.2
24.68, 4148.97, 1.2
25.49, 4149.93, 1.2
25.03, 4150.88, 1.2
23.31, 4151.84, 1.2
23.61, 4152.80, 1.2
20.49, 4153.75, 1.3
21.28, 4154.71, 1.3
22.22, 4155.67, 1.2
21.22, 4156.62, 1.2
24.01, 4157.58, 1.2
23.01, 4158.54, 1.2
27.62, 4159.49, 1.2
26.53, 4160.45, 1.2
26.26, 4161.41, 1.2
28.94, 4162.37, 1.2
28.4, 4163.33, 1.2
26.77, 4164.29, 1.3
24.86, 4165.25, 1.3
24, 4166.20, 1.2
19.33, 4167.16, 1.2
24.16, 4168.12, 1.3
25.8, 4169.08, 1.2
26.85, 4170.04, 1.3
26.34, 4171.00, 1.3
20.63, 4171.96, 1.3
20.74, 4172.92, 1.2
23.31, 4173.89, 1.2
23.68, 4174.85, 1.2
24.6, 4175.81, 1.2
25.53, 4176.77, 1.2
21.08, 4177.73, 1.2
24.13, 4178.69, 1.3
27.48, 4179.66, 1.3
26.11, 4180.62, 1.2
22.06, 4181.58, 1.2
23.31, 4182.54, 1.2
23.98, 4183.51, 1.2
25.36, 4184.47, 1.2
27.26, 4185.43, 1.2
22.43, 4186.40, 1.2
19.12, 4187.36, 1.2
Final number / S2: -3.11 Angstrom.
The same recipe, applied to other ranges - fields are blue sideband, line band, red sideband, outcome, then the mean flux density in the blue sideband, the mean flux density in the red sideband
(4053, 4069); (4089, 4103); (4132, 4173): -2.47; 21.1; 23.6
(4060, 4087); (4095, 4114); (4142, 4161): -2.15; 22.5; 22.5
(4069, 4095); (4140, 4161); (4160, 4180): 1.91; 25.8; 24.7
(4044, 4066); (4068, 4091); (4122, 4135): -3.43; 20.6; 24.1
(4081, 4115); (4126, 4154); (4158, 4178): 2.49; 26.5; 24.7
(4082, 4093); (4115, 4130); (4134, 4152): -0.94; 28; 23.3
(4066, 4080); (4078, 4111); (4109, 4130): -2.79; 22.3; 26.5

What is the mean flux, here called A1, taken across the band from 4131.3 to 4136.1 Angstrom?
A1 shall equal 20.8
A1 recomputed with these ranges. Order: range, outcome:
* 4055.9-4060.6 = 21.8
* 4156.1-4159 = 22.7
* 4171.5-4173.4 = 20.7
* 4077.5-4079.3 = 20.7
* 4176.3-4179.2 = 23.6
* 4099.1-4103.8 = 23.3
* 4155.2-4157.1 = 21.8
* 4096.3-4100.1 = 23.8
